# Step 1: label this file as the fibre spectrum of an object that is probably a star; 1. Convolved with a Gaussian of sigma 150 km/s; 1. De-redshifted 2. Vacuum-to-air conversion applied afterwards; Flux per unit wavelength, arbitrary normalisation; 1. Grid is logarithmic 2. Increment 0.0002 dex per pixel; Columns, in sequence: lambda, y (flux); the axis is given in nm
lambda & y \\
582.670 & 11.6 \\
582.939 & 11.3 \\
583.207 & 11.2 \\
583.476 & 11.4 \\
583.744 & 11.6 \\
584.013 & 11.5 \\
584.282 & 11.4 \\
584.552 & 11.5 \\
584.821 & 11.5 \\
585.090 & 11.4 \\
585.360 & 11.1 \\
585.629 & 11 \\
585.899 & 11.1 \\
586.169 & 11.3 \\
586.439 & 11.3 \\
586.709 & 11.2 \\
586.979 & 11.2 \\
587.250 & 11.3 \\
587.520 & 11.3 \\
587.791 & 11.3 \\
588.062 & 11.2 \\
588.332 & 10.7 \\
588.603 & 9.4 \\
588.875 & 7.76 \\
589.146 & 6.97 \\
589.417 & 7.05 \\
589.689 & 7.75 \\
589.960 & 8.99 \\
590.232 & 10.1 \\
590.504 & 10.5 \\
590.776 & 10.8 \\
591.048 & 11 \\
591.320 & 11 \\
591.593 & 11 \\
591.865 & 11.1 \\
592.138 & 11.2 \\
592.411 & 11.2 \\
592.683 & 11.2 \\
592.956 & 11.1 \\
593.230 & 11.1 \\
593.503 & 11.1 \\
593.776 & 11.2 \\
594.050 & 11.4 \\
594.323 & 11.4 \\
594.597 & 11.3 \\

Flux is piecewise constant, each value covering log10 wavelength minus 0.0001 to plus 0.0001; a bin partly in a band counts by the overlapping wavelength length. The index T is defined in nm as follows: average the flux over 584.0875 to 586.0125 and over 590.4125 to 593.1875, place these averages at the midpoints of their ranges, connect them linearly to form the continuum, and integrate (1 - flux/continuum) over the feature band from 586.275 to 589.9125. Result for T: 0.43 nm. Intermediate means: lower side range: 11.3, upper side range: 11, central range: 9.87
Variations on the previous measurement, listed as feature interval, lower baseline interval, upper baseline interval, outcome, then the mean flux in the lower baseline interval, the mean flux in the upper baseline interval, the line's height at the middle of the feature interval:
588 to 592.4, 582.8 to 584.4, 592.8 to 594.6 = 0.58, 11.4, 11.2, 11.3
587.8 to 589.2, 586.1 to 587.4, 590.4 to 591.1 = 0.19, 11.3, 10.8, 11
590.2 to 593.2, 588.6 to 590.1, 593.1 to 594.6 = -0.42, 7.87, 11.3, 9.63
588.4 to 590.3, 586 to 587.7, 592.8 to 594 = 0.49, 11.3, 11.1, 11.2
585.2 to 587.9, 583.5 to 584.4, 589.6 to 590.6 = -0.16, 11.5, 9.37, 10.6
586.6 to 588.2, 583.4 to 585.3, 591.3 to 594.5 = 0.02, 11.5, 11.2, 11.4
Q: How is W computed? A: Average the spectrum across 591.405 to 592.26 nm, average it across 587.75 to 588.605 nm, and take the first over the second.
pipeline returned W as 1.0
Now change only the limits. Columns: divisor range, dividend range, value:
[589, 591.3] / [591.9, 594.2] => 1.21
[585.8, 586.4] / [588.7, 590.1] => 0.69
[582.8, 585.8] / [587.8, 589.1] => 0.86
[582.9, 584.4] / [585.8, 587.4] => 0.98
